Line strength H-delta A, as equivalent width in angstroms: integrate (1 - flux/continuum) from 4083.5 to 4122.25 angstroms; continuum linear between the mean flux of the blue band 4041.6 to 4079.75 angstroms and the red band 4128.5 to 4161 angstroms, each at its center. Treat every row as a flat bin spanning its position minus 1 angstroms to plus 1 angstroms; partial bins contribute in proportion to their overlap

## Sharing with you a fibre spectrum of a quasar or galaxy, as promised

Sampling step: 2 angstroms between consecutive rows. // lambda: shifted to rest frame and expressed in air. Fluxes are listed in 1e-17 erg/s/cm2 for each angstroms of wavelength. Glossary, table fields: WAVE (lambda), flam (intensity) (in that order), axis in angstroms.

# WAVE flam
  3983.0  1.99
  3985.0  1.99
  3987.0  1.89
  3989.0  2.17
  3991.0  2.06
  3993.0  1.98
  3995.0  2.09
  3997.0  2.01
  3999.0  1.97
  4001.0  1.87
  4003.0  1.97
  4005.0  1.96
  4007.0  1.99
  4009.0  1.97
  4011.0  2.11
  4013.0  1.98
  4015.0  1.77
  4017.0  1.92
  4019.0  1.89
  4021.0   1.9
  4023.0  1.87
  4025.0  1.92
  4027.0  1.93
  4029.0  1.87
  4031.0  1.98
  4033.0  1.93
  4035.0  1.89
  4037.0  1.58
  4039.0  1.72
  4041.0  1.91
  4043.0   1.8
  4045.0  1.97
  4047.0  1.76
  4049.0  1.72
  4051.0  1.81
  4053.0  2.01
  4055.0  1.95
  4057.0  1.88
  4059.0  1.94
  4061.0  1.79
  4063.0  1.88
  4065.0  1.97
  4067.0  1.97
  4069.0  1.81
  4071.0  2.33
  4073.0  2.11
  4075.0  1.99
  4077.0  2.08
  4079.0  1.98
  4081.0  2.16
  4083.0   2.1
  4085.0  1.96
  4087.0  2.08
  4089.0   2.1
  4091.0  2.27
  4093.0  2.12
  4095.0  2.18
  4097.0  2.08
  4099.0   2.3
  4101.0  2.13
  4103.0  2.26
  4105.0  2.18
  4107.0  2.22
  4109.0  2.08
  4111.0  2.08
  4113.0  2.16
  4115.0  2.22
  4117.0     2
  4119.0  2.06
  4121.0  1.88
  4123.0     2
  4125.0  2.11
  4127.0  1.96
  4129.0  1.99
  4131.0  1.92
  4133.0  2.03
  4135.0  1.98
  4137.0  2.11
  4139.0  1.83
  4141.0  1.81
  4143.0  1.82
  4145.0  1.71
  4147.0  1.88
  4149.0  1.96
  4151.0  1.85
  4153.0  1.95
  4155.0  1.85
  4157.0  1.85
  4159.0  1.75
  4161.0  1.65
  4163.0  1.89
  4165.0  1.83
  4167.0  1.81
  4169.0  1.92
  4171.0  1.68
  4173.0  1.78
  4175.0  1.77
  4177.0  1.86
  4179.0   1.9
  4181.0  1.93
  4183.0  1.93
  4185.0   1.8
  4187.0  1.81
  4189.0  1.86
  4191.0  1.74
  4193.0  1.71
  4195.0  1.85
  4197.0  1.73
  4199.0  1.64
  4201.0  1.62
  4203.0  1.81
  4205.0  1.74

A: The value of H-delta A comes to -4.35 angstroms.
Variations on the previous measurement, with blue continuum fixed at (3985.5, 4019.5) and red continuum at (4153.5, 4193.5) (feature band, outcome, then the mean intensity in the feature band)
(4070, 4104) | -4.15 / 2.13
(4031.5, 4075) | 0.79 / 1.9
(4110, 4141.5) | -2.51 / 2.01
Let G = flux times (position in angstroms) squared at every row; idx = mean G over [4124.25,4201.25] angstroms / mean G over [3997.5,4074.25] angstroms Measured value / 1.03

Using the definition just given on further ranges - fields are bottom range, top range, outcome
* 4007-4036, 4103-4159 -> 1.09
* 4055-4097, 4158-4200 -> 0.93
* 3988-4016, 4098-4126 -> 1.12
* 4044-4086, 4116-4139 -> 1.05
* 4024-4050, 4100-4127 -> 1.18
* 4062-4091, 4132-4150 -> 0.96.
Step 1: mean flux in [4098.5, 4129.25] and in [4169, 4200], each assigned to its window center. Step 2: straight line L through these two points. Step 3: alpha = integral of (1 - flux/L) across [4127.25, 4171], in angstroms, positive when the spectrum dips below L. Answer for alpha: 1.8 angstroms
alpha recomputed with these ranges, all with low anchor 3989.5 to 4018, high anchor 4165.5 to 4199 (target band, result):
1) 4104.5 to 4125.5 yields -2.38 angstroms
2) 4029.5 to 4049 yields 1.13 angstroms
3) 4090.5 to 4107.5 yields -2.70 angstroms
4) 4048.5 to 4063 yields 0.40 angstroms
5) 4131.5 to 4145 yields -0.44 angstroms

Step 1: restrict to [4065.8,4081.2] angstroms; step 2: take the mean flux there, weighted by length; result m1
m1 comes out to 2.05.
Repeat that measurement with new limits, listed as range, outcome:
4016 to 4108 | 1.98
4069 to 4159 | 2.03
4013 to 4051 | 1.85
